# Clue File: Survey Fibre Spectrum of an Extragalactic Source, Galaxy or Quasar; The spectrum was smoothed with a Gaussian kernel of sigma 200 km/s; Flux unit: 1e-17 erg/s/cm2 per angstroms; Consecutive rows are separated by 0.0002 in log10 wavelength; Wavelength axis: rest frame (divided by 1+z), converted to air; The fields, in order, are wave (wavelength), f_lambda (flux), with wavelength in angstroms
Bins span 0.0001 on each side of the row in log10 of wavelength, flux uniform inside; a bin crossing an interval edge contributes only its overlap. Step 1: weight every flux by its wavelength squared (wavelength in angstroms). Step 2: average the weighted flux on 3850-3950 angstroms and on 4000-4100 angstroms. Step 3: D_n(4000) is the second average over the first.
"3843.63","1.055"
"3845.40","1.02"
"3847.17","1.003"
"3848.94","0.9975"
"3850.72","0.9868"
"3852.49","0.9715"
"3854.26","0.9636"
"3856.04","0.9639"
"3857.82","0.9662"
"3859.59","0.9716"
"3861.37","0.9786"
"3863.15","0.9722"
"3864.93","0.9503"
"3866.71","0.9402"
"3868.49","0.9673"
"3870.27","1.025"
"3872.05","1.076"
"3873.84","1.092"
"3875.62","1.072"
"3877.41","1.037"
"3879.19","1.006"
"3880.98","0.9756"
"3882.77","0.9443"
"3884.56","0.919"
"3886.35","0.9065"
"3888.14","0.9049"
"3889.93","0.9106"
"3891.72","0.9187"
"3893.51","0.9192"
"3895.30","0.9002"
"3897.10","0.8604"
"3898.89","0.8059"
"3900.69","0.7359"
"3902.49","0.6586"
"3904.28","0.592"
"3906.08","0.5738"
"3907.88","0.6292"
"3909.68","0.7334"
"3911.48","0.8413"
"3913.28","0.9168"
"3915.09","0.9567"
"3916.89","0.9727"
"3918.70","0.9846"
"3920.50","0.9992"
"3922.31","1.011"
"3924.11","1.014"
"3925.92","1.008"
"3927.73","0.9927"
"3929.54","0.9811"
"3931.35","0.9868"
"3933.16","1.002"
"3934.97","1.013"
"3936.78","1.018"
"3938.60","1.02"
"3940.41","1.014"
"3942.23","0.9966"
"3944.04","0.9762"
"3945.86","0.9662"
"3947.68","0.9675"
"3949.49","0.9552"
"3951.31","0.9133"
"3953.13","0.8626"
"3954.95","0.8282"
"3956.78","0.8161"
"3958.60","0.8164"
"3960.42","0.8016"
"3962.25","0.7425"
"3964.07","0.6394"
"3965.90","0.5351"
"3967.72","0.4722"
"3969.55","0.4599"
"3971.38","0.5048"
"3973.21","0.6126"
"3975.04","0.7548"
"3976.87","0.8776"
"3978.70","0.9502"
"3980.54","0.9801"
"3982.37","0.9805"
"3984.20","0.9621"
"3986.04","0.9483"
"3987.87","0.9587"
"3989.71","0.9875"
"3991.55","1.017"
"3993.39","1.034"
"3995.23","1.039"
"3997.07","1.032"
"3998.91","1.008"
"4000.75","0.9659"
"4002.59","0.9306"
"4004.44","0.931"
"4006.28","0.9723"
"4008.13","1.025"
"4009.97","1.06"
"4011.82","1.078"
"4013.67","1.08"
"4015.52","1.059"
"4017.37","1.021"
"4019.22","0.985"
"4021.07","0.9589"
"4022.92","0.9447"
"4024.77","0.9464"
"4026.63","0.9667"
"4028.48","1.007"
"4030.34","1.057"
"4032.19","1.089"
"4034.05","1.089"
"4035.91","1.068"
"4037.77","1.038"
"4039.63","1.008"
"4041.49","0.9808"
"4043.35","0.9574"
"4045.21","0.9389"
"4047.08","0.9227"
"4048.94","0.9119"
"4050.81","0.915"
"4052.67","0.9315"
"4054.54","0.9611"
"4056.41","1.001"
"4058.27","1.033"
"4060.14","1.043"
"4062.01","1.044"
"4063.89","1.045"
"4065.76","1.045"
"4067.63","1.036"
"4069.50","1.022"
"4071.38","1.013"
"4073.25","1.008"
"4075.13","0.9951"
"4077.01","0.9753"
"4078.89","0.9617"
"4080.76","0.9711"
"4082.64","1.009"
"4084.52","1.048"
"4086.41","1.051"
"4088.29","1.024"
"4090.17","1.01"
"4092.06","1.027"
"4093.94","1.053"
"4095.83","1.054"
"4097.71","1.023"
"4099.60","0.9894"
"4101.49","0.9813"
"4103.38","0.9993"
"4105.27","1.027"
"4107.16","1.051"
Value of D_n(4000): 1.2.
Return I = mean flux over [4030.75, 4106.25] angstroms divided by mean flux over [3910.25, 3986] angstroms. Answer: 1.15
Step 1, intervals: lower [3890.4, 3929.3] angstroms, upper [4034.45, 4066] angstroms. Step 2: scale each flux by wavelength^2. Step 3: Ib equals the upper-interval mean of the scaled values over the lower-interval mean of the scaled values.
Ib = 1.2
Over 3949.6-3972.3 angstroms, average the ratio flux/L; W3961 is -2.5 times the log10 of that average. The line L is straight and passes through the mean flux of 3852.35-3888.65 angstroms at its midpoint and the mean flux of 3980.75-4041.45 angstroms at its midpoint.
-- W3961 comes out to 0.37 mag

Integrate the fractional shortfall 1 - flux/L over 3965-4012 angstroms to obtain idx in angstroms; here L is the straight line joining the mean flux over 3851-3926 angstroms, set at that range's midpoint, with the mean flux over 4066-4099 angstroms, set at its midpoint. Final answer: 4.1 angstroms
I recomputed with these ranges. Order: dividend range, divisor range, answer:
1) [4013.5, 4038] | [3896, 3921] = 1.27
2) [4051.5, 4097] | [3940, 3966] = 1.18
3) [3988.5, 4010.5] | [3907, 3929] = 1.08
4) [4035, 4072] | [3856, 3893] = 1.02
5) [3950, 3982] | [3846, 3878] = 0.75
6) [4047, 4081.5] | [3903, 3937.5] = 1.10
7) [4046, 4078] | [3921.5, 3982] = 1.15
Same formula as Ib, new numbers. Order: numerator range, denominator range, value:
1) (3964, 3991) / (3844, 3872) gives 0.85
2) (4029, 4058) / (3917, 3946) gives 1.05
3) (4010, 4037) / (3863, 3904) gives 1.19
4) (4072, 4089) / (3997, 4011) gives 1.06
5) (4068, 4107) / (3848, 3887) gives 1.15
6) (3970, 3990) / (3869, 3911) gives 1.02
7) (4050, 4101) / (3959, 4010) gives 1.23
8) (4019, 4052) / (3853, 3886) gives 1.09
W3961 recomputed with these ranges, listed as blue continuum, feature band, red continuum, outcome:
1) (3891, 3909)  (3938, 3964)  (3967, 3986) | -0.17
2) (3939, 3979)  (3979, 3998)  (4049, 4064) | -0.16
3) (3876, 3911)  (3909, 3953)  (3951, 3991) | -0.18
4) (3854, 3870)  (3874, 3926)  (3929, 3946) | 0.11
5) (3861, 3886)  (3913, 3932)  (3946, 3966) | -0.11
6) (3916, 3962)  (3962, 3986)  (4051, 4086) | 0.30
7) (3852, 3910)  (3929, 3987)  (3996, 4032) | 0.13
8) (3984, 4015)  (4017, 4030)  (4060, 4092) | 0.03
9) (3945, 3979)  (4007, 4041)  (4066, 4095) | -0.15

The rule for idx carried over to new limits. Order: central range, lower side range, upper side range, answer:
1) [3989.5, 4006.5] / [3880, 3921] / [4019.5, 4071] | -0.8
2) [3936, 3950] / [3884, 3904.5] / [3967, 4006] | -2.1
